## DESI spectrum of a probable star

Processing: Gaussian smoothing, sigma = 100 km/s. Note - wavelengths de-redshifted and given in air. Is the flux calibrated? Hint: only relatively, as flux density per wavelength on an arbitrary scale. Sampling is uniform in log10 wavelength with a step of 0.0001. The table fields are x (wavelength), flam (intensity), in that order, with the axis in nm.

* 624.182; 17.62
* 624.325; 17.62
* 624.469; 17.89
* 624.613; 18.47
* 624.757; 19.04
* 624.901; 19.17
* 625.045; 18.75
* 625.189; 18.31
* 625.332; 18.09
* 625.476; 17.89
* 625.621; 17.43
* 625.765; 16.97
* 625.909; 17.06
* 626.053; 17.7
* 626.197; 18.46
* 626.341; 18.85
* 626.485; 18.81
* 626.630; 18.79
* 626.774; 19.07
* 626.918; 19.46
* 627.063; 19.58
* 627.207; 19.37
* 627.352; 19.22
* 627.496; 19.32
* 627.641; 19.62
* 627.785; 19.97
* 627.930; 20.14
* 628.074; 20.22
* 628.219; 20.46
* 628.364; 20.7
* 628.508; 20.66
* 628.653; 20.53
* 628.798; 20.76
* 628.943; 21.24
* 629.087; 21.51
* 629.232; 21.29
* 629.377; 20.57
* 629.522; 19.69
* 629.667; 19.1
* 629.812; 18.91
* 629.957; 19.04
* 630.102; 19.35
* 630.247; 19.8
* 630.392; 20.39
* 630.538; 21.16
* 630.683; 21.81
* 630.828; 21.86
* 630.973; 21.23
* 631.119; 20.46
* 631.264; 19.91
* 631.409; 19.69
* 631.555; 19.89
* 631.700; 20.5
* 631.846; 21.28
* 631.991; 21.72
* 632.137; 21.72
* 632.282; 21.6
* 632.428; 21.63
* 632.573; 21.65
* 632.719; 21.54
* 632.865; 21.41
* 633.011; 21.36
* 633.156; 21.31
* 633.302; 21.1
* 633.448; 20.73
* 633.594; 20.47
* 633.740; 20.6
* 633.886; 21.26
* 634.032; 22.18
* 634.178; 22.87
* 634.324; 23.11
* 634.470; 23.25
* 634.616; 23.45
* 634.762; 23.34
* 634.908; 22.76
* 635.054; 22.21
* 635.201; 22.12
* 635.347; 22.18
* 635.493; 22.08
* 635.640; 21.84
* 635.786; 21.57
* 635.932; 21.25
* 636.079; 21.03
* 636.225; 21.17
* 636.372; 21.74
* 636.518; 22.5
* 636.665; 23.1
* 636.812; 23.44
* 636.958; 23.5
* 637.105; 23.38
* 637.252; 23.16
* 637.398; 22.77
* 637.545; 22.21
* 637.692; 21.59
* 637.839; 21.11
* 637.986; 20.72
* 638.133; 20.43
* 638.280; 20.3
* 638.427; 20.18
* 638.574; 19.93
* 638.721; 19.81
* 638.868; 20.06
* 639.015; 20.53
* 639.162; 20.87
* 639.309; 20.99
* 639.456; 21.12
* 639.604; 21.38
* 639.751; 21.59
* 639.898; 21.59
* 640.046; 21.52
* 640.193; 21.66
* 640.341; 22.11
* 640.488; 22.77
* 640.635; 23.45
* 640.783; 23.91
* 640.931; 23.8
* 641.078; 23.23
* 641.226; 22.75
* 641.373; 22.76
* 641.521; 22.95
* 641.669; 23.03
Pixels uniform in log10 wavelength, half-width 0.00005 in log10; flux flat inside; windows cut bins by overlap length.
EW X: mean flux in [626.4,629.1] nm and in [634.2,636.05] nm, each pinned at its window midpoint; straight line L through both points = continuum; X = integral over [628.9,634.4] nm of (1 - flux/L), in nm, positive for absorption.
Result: 0.08 nm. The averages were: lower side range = 19.9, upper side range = 22.4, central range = 20.9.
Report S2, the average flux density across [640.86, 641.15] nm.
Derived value 23.6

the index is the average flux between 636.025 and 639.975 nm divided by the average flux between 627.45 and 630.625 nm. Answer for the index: 1.06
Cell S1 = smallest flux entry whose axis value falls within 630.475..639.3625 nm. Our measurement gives 19.69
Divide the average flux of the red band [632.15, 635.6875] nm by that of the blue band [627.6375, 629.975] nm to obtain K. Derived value 1.08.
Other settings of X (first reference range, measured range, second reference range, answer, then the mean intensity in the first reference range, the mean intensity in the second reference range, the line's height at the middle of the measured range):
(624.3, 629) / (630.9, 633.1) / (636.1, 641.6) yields -0.08 nm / 19.1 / 21.9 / 20.3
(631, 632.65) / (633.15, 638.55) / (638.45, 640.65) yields -0.22 nm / 20.9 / 21.2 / 21.1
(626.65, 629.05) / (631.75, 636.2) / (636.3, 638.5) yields -0.11 nm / 20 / 22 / 21.3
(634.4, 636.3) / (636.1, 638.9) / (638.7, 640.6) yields 0.01 nm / 22.2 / 21.3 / 21.7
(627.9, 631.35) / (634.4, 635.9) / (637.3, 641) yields -0.10 nm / 20.5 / 21.5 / 21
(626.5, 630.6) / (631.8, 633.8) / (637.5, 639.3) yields -0.10 nm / 20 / 20.6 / 20.3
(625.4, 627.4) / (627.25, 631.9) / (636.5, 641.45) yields -0.24 nm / 18.5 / 21.9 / 19.3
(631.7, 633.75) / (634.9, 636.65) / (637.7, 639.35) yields -0.09 nm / 21.3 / 20.5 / 20.9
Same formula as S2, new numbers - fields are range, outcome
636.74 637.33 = 23.4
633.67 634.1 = 21.3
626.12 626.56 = 18.7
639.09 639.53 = 21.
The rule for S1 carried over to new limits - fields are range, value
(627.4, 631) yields 18.91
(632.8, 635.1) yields 20.47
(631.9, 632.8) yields 21.54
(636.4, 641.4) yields 19.81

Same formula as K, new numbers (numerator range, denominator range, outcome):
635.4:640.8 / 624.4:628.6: 1.14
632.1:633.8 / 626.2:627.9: 1.10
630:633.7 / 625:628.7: 1.10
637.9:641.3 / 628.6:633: 1.04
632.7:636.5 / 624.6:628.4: 1.16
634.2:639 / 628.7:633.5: 1.06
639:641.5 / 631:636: 1.03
